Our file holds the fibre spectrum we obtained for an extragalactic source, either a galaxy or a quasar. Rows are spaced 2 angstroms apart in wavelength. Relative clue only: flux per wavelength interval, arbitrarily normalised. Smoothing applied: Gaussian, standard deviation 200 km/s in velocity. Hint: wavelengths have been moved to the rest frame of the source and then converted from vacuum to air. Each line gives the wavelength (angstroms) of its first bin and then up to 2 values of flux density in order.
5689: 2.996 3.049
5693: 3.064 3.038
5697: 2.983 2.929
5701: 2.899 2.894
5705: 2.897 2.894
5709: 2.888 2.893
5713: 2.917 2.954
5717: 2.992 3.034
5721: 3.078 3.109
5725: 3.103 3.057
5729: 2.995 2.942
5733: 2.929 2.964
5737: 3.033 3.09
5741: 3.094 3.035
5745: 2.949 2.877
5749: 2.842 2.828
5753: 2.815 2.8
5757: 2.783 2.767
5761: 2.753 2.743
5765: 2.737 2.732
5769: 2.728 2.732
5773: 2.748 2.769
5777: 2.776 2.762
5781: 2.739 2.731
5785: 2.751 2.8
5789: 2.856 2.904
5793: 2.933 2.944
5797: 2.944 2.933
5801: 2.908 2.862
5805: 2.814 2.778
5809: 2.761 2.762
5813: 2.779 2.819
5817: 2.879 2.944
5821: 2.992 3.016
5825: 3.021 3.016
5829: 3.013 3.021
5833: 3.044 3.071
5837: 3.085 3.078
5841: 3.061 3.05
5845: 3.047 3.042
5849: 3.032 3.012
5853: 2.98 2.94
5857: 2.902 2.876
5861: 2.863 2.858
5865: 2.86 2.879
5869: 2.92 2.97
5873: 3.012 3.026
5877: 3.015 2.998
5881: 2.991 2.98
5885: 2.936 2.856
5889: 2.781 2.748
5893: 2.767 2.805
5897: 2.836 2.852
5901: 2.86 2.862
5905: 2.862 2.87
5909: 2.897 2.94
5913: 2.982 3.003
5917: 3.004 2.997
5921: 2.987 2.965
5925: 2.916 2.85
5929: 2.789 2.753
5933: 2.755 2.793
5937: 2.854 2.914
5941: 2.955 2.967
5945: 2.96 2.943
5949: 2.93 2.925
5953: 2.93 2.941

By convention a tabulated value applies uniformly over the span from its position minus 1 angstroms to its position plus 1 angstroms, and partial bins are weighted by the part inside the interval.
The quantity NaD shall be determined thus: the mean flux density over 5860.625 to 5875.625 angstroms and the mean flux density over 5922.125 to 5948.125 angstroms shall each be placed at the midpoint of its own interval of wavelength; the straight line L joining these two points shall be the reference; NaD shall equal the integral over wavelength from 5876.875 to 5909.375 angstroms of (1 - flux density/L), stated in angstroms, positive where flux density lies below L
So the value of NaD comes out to 0.4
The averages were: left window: 2.92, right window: 2.88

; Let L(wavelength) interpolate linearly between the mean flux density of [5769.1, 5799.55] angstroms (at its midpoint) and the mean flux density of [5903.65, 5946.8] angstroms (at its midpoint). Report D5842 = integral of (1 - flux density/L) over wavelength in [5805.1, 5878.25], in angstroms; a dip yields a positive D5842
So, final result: -2.6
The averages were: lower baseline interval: 2.82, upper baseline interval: 2.91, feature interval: 2.95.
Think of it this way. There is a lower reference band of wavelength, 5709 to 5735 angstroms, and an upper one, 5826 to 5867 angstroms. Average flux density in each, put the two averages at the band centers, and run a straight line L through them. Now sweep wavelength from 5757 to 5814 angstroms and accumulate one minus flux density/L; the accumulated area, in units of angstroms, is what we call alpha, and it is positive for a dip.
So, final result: 3.6 angstroms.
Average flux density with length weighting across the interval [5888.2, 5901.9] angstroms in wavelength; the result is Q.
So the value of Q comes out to 2.81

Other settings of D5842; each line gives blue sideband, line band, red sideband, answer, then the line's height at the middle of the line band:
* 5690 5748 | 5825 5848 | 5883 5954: -0.9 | 2.93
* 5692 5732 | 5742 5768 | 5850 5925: 1.3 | 2.96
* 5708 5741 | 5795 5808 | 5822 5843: 0.7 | 3.03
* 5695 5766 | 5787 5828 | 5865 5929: 0.4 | 2.92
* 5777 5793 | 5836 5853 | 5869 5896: -1.0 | 2.87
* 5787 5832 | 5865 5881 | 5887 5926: -0.4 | 2.89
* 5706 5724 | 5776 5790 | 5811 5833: 0.9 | 2.96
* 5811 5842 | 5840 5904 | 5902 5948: 0.5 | 2.95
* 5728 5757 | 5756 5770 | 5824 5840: 1.0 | 2.96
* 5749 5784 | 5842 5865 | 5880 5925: -0.9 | 2.85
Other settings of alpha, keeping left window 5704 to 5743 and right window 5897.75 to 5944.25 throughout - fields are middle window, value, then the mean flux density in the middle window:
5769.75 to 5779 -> 0.66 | 2.76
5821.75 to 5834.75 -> -0.36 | 3.02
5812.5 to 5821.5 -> 0.20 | 2.88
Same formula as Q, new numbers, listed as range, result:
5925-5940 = 2.82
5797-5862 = 2.95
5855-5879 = 2.93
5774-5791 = 2.78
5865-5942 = 2.9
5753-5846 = 2.87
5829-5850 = 3.05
